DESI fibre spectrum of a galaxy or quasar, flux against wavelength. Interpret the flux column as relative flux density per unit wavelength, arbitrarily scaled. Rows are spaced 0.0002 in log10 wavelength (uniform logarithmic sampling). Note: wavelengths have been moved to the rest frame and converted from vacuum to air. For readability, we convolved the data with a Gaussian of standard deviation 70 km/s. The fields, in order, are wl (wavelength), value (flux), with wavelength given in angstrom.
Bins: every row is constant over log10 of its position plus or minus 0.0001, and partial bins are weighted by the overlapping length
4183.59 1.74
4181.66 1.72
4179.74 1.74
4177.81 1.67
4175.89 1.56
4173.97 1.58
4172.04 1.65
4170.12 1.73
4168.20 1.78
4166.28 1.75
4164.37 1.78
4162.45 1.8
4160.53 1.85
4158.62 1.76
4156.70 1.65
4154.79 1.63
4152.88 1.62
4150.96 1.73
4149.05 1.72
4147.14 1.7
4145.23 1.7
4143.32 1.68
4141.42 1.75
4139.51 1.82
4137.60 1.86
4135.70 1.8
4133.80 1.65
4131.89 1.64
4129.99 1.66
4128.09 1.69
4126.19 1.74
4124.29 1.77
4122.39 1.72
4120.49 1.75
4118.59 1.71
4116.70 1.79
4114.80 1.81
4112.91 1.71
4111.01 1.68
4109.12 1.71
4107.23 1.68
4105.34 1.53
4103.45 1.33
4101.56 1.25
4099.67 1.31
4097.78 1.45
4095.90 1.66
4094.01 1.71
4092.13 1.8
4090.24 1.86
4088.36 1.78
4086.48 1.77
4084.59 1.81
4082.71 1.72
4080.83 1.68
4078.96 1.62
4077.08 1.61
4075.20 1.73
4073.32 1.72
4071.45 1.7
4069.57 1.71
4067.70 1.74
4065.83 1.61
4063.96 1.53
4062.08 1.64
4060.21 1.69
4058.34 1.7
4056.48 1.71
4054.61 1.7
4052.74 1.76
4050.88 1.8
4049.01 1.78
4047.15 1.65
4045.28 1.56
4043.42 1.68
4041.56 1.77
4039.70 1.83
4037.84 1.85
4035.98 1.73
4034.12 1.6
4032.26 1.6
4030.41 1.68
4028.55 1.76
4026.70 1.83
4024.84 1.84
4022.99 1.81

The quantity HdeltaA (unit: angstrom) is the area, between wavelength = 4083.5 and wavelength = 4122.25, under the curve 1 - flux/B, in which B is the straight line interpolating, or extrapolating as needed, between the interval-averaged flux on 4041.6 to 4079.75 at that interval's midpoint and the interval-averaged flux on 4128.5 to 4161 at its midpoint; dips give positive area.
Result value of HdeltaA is 1.00 angstrom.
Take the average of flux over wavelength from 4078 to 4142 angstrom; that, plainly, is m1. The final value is 1.68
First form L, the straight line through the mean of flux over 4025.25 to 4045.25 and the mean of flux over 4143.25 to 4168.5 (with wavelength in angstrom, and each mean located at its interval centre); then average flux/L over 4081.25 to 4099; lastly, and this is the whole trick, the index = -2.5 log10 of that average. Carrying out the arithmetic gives 0.00 mag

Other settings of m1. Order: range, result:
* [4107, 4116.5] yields 1.73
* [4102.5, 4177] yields 1.7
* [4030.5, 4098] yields 1.7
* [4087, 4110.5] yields 1.59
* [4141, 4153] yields 1.7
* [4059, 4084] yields 1.67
